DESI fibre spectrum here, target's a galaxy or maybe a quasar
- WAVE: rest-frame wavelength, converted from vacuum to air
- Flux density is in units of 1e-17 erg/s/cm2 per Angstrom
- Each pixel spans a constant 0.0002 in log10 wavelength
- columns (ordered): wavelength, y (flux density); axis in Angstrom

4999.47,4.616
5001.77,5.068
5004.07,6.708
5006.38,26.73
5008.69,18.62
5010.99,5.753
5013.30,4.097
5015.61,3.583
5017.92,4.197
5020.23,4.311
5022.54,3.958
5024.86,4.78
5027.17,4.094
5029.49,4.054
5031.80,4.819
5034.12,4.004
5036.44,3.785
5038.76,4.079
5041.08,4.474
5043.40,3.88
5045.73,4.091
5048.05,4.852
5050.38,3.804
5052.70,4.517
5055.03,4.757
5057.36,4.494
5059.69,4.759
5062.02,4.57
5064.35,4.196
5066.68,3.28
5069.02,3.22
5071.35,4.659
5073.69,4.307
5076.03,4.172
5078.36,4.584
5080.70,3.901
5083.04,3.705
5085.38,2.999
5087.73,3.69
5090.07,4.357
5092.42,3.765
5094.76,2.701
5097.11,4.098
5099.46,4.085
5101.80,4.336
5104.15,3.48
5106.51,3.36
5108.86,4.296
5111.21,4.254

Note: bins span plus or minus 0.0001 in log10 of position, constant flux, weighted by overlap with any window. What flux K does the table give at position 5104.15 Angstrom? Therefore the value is 3.48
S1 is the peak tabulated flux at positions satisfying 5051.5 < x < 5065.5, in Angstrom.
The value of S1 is 4.759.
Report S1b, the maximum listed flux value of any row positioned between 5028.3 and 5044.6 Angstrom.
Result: 4.819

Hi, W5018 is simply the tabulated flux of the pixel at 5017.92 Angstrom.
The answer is 4.197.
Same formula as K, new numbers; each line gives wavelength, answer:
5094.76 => 2.701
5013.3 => 4.097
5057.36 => 4.494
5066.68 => 3.28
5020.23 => 4.311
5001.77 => 5.068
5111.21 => 4.254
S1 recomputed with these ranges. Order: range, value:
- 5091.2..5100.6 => 4.098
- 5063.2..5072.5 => 4.659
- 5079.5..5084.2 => 3.901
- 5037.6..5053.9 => 4.852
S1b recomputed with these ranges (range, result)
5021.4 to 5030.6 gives 4.78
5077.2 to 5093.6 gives 4.584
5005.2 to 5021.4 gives 26.73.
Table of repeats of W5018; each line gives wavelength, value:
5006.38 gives 26.73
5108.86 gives 4.296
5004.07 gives 6.708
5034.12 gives 4.004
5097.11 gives 4.098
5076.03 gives 4.172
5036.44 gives 3.785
